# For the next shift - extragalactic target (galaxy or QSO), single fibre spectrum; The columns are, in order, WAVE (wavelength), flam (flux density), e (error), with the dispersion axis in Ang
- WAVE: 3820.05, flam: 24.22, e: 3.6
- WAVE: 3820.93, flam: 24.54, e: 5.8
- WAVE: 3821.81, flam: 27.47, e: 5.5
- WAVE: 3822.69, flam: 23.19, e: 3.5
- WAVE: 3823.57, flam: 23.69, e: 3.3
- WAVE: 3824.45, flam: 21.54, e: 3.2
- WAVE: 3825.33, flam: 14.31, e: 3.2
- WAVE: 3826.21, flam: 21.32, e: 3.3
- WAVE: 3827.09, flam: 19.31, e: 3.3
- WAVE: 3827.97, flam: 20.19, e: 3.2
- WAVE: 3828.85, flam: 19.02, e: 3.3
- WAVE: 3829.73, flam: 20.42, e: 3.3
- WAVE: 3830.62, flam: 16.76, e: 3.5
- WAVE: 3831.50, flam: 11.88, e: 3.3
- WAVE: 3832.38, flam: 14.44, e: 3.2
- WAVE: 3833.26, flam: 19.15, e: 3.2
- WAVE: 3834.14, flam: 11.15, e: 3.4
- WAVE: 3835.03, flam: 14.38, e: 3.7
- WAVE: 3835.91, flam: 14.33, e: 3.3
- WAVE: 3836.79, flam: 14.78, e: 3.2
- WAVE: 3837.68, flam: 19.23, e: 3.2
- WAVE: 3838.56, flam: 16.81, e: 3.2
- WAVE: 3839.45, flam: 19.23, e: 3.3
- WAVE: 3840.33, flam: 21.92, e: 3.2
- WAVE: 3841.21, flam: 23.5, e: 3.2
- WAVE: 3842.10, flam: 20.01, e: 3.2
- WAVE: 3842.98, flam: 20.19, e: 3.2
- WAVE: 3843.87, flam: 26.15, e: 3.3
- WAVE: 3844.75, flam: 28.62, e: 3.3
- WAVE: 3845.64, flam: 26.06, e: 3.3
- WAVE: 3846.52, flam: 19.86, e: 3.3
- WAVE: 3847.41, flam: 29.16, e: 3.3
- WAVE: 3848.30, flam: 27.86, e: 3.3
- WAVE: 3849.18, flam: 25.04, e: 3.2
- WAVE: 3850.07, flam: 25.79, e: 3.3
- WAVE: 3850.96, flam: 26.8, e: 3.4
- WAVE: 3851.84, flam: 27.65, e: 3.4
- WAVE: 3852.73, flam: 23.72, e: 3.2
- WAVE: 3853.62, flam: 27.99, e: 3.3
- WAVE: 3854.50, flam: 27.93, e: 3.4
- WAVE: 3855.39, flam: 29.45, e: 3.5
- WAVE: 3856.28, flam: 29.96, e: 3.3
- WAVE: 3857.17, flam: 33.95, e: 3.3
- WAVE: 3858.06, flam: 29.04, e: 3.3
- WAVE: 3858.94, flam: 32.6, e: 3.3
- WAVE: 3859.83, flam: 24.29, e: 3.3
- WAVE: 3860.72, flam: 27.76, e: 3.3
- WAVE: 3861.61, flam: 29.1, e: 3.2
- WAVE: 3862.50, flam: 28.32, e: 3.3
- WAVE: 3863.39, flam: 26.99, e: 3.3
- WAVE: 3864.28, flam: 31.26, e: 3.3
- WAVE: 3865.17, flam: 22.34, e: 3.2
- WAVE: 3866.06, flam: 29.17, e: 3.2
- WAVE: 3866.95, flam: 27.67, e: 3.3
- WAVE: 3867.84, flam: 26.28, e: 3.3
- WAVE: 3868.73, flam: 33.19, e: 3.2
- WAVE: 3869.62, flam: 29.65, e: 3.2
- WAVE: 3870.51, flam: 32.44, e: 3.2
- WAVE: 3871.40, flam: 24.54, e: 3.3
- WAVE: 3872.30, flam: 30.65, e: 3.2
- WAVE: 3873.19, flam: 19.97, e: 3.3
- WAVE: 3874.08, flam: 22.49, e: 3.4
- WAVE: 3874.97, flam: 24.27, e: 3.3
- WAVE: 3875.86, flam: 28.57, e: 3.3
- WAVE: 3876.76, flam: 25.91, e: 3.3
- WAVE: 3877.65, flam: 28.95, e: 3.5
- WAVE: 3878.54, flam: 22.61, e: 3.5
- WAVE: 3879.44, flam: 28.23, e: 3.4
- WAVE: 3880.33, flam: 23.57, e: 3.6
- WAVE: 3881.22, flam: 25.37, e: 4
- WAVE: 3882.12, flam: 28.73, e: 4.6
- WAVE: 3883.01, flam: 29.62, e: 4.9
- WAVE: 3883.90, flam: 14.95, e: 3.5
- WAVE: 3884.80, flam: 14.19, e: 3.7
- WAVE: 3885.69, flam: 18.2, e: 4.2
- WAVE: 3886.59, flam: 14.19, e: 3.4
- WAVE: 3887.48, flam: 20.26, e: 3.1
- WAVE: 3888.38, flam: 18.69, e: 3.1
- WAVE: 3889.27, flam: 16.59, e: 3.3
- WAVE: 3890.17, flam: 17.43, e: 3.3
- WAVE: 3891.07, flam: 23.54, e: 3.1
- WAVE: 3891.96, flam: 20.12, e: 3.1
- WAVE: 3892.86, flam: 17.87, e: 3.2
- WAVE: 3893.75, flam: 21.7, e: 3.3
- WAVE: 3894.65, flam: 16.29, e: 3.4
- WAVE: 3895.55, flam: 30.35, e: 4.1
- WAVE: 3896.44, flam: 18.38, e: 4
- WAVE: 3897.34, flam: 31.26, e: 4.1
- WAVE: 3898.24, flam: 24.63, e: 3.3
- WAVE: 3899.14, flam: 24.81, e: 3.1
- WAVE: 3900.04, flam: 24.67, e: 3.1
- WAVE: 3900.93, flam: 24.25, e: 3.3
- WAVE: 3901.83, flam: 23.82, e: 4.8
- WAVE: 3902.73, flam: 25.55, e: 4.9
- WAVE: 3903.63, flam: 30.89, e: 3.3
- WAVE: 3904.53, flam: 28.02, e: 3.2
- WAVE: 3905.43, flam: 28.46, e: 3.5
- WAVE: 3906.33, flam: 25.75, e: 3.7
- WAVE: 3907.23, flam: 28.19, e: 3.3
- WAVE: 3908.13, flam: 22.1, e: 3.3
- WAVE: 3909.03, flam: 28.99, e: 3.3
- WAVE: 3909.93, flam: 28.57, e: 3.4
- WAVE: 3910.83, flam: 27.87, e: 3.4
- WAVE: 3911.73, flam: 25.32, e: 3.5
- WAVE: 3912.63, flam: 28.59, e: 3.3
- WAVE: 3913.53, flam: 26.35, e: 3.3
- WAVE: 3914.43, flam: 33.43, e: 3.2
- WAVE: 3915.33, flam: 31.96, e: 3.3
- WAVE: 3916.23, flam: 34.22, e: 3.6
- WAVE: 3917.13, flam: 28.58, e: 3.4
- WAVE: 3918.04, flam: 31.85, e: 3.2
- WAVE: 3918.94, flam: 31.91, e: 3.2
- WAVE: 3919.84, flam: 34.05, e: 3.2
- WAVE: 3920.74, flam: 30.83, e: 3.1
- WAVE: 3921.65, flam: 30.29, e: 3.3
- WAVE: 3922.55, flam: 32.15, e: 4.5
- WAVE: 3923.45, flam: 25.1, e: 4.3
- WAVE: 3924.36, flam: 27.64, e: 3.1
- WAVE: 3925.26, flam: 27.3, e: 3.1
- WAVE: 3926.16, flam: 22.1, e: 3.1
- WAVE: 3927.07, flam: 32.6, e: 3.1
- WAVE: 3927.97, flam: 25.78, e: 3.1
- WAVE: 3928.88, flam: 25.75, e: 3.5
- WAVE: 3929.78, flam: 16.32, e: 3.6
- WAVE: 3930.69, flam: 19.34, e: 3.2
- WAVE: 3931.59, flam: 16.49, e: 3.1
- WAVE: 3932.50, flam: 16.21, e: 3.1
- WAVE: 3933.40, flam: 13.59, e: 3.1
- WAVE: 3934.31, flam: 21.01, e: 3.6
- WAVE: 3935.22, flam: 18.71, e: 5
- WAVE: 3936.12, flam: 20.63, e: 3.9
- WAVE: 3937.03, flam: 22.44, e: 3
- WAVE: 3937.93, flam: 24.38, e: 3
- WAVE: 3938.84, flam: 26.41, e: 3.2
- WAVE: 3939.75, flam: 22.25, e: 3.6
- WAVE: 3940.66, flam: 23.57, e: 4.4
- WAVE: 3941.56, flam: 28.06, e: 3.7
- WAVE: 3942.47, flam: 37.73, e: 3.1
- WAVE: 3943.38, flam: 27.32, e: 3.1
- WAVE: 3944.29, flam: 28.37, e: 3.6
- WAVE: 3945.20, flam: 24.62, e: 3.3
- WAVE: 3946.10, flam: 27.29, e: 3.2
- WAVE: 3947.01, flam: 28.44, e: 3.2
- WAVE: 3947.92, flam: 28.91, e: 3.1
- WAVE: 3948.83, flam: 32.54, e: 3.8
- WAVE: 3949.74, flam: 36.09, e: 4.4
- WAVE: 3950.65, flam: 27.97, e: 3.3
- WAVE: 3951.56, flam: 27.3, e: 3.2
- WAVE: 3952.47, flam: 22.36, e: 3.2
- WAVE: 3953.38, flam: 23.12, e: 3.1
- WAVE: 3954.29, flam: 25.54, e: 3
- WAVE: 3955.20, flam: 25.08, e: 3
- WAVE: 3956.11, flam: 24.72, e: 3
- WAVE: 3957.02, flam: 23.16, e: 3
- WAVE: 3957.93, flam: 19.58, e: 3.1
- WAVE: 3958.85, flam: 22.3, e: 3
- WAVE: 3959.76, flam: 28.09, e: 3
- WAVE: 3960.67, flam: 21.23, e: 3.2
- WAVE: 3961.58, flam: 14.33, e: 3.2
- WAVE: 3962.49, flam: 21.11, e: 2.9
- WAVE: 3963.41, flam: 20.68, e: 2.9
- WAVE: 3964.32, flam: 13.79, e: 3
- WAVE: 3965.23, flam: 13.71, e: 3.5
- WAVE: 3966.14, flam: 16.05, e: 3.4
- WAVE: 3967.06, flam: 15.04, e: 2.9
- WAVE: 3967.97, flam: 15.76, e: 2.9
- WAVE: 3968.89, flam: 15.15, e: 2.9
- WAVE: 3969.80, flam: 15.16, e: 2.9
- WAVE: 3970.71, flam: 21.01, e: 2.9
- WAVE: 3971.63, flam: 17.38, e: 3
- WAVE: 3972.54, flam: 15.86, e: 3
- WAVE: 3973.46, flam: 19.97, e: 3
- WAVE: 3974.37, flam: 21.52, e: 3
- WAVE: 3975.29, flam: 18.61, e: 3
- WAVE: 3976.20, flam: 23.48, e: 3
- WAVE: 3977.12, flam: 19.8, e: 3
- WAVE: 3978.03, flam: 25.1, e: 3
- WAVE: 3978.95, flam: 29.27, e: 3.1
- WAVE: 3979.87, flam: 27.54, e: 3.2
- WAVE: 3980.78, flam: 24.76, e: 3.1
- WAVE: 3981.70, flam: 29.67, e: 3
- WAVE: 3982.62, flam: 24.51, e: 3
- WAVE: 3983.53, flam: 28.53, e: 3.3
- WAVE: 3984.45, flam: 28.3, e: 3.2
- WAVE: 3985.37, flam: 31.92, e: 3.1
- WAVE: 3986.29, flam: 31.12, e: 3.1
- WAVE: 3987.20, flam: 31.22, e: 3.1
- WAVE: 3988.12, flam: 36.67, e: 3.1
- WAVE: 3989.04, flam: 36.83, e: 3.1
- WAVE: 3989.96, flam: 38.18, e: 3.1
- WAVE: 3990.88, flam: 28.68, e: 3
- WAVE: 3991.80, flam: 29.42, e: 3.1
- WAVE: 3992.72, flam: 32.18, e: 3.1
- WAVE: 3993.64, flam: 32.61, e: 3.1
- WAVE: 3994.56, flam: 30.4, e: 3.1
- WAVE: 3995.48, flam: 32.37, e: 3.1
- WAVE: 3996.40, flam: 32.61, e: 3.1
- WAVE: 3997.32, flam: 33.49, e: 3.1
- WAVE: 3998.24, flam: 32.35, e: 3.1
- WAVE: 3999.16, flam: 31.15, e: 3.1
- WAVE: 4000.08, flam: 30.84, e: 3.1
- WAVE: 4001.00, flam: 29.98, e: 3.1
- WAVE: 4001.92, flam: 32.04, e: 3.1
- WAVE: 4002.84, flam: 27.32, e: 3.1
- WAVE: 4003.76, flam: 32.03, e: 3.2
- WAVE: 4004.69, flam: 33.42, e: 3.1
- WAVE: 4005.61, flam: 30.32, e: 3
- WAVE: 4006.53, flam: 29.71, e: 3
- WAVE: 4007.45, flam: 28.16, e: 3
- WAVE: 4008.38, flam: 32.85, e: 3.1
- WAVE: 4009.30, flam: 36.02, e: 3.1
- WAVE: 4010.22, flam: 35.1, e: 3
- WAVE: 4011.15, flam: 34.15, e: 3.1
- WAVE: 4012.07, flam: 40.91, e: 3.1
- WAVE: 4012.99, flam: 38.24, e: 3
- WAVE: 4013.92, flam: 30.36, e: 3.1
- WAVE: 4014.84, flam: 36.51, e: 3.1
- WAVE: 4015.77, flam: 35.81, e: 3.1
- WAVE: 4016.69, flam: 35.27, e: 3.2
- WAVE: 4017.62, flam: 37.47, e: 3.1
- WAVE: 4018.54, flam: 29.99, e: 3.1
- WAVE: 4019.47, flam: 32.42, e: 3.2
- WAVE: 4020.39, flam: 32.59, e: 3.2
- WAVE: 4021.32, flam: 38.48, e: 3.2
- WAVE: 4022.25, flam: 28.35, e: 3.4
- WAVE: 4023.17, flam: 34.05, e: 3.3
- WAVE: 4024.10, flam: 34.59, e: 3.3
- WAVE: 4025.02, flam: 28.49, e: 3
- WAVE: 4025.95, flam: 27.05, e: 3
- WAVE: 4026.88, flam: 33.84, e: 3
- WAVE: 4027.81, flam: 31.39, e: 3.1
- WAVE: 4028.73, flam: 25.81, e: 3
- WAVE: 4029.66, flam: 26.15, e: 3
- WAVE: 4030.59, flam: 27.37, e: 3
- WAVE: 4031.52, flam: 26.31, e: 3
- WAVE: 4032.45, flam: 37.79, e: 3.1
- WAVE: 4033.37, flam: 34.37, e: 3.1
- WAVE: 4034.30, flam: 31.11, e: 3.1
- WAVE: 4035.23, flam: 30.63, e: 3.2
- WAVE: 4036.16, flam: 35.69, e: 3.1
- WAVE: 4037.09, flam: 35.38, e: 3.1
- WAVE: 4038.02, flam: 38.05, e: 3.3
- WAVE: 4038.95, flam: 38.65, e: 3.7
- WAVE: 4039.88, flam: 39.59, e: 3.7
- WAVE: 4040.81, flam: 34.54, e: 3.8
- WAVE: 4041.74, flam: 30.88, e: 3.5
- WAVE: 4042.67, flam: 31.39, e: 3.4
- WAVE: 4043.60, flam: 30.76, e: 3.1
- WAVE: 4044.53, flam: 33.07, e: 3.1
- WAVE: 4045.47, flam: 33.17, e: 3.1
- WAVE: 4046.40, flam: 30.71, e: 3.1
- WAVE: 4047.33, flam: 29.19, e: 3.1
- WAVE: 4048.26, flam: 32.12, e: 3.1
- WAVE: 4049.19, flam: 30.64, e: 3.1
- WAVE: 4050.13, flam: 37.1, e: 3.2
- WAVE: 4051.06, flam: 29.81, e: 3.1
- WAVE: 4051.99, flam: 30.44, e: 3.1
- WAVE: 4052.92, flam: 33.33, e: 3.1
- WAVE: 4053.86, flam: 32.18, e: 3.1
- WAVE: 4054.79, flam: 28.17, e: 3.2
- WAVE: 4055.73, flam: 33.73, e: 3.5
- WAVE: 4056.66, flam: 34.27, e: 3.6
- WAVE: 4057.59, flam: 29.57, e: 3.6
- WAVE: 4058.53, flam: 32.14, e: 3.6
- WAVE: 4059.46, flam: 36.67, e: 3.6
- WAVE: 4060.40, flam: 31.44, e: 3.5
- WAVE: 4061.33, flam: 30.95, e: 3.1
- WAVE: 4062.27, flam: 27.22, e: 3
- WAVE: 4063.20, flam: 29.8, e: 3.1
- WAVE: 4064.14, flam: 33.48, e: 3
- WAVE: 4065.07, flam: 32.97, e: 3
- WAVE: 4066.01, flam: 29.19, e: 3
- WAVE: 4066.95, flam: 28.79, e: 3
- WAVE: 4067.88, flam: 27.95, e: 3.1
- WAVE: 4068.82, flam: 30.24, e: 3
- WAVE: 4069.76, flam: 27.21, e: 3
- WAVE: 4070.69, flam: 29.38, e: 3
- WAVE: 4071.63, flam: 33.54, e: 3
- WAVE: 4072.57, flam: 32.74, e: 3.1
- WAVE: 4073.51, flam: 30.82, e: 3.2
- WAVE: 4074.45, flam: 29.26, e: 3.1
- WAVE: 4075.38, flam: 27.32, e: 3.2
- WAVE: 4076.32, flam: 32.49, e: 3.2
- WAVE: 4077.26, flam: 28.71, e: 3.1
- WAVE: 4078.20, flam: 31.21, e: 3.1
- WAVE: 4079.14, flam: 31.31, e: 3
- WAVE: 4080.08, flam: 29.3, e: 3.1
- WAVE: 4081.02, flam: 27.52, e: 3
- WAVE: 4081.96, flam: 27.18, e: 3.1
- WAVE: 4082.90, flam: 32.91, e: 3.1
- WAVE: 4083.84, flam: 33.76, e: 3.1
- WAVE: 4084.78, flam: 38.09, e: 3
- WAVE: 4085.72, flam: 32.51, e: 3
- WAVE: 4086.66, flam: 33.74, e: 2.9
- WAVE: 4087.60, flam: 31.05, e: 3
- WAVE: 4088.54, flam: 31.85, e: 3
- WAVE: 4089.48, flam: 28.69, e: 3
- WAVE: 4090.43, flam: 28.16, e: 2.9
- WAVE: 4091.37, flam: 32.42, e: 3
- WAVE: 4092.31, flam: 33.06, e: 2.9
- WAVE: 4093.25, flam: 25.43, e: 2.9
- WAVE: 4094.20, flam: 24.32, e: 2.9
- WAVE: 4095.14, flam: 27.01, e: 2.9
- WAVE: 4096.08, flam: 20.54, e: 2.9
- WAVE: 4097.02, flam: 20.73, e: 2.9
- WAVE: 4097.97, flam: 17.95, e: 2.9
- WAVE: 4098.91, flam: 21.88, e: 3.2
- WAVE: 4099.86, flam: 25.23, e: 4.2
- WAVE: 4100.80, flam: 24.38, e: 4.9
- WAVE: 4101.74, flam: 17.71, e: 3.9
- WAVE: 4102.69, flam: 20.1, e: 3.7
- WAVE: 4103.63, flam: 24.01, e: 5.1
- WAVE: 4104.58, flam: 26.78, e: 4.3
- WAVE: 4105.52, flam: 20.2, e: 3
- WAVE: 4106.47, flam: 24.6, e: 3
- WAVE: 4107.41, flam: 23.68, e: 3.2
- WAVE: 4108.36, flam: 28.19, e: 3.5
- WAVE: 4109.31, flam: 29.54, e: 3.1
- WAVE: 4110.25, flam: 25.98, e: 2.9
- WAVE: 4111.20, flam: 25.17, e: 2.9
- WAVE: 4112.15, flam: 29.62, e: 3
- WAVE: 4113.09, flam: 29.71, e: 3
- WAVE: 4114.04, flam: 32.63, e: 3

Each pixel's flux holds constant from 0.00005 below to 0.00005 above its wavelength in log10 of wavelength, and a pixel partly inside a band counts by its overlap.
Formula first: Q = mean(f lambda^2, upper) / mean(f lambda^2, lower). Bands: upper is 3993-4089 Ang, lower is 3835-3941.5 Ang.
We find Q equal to 1.38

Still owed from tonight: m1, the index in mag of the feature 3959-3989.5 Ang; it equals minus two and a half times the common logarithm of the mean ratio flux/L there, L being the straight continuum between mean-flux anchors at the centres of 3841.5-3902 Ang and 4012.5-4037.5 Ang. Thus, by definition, 0.30 mag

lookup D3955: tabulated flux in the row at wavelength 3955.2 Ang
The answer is 25.08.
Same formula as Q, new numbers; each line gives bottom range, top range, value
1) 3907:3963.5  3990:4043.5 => 1.31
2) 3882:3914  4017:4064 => 1.47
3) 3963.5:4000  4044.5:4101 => 1.22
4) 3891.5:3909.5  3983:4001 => 1.35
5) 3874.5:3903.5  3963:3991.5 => 1.09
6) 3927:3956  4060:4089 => 1.33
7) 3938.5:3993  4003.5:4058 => 1.36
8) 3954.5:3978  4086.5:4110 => 1.40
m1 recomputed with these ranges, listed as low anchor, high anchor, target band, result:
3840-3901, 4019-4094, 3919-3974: 0.181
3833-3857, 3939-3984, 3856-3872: -0.242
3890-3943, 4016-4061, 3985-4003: -0.078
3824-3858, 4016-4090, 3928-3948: 0.129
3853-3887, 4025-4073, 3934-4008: 0.137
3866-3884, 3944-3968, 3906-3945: -0.071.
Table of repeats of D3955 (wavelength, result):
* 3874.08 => 22.49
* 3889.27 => 16.59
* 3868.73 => 33.19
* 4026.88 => 33.84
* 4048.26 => 32.12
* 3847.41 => 29.16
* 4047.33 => 29.19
